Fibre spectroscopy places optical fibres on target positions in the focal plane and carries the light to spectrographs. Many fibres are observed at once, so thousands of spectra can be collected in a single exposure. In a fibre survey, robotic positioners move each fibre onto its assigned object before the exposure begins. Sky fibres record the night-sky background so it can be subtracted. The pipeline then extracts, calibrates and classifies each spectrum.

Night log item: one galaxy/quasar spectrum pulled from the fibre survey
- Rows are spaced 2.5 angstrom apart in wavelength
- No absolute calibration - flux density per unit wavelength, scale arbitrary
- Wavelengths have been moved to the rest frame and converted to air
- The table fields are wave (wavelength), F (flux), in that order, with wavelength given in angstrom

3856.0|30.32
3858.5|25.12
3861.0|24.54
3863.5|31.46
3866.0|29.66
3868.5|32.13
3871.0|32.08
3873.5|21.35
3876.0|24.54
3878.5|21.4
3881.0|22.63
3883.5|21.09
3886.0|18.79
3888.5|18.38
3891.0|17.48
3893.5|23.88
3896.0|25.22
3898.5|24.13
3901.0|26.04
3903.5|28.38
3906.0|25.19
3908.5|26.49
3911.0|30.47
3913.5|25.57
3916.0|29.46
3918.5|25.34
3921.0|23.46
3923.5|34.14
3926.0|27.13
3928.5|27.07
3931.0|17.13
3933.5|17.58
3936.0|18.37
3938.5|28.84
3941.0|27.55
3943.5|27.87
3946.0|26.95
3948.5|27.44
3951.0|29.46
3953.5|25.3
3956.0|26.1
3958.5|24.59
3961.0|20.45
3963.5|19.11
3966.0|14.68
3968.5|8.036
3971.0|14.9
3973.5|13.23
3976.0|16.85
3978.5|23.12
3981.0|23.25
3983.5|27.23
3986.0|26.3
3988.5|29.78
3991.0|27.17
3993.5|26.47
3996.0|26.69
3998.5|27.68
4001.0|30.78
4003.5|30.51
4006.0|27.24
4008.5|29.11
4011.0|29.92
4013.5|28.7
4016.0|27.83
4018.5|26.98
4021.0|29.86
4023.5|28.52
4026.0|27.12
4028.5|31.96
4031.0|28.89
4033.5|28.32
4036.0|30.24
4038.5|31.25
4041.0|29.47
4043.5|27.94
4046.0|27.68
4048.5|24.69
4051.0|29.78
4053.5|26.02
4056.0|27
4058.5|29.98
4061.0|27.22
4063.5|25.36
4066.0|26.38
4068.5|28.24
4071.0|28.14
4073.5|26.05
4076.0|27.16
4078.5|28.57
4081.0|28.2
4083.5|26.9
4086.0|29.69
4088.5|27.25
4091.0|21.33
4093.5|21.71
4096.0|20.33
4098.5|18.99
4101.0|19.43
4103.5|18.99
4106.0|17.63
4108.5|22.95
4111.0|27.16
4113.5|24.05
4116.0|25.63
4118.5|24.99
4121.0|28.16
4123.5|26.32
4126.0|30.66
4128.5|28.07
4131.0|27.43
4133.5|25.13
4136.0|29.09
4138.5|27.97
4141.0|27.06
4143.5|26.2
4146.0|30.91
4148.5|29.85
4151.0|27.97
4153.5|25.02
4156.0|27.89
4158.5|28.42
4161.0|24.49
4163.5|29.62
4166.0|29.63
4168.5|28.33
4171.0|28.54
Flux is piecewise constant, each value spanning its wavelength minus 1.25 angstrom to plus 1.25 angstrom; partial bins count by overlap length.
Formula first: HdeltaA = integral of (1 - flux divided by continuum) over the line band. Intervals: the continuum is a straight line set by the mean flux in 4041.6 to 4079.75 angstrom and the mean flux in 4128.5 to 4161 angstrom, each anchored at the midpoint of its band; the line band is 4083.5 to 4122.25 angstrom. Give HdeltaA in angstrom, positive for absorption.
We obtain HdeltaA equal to 5.9 angstrom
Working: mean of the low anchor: 27.4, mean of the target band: 23.3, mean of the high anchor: 27.6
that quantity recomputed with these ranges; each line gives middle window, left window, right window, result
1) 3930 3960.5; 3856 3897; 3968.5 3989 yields -3.9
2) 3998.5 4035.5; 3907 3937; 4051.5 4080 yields -3.2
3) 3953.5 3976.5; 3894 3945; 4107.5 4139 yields 7.1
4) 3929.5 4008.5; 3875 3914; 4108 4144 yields 3.3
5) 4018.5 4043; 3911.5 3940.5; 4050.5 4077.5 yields -2.3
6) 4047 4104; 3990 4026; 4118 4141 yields 4.7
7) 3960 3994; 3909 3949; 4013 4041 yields 8.5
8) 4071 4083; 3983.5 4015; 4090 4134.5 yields -1.1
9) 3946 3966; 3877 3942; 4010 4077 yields 1.1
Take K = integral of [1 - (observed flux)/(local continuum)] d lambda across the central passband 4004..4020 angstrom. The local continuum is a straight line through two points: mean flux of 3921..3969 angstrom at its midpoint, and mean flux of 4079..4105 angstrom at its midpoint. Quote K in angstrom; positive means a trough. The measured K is -3.3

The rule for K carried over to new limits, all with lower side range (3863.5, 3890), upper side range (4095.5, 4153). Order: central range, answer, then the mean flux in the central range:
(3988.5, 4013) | -3.4 angstrom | 28.5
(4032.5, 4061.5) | -3.6 angstrom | 28.3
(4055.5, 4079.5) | -2.0 angstrom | 27.4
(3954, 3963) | 0.5 angstrom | 23.5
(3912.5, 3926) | -1.6 angstrom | 27.6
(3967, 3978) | 4.8 angstrom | 14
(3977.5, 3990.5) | -0.6 angstrom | 26.1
